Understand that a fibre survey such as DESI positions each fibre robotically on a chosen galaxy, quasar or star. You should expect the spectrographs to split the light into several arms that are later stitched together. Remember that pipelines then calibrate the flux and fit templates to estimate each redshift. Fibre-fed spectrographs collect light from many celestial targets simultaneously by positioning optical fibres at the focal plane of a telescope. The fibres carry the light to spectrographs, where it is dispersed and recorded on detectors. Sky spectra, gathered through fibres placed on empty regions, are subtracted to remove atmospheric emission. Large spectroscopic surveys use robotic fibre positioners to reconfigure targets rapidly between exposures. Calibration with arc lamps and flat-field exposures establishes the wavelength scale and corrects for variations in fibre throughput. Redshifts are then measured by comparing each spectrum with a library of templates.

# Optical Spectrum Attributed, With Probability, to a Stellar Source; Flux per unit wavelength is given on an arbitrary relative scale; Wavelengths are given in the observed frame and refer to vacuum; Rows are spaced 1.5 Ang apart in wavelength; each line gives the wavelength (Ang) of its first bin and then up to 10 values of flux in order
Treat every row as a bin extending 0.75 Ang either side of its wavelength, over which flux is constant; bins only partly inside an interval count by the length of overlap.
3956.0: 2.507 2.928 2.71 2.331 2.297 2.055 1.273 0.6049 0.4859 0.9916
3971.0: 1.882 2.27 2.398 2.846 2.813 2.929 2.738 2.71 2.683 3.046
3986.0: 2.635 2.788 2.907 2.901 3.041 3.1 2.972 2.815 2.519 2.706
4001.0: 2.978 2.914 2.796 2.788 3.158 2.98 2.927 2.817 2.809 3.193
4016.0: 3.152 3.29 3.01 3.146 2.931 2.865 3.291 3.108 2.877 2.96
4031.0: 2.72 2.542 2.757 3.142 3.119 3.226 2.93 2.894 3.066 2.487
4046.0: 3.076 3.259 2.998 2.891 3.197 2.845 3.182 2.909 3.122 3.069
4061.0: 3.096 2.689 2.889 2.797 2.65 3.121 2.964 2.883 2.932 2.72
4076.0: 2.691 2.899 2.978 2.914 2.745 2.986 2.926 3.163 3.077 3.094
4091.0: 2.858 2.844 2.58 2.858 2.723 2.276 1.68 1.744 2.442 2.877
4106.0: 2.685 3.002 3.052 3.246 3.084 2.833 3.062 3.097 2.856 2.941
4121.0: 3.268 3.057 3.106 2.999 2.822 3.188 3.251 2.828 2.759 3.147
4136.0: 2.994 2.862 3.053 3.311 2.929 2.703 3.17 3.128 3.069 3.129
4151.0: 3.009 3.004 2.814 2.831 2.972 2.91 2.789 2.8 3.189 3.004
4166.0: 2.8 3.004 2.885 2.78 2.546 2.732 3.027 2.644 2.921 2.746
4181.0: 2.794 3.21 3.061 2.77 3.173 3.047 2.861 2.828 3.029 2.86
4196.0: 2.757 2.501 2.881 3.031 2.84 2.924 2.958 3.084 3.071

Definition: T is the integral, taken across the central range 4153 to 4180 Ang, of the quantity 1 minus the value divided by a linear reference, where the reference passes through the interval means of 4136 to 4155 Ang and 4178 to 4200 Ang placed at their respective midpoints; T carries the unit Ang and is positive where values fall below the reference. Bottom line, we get 0.90 Ang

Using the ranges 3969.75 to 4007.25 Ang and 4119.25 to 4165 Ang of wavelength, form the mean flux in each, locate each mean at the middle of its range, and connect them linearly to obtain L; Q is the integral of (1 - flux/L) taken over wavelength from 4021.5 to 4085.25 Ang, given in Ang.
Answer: -1.92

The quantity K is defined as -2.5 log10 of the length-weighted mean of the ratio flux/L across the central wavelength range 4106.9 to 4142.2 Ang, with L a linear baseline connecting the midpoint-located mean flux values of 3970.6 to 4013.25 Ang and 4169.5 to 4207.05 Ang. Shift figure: -0.067 mag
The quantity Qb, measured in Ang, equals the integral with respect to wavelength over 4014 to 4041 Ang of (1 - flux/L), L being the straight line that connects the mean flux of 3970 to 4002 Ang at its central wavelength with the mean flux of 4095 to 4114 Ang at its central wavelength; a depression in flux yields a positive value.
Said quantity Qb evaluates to -3.1 Ang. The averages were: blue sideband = 2.73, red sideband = 2.65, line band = 3.01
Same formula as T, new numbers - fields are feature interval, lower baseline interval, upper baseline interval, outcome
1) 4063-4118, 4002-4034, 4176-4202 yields 2.2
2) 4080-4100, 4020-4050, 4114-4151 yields 1.3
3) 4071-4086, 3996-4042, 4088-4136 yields 0.1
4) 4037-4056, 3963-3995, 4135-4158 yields -2.9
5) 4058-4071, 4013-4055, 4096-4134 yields 0.1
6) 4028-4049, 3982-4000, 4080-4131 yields -0.6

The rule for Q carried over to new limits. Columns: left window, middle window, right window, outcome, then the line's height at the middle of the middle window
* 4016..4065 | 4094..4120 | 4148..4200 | 1.90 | 2.94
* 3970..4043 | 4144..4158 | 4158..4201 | -0.62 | 2.88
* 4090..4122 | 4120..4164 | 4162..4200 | -2.82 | 2.82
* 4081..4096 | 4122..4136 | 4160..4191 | -0.53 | 2.91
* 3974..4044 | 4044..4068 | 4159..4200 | -0.39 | 2.91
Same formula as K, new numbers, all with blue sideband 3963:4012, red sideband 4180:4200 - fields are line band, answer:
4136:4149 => -0.08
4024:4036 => -0.12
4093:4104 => 0.16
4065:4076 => -0.07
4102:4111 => -0.04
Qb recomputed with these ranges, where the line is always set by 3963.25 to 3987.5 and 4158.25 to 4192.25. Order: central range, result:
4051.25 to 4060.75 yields -2.3 Ang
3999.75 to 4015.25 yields -4.4 Ang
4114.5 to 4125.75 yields -1.5 Ang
